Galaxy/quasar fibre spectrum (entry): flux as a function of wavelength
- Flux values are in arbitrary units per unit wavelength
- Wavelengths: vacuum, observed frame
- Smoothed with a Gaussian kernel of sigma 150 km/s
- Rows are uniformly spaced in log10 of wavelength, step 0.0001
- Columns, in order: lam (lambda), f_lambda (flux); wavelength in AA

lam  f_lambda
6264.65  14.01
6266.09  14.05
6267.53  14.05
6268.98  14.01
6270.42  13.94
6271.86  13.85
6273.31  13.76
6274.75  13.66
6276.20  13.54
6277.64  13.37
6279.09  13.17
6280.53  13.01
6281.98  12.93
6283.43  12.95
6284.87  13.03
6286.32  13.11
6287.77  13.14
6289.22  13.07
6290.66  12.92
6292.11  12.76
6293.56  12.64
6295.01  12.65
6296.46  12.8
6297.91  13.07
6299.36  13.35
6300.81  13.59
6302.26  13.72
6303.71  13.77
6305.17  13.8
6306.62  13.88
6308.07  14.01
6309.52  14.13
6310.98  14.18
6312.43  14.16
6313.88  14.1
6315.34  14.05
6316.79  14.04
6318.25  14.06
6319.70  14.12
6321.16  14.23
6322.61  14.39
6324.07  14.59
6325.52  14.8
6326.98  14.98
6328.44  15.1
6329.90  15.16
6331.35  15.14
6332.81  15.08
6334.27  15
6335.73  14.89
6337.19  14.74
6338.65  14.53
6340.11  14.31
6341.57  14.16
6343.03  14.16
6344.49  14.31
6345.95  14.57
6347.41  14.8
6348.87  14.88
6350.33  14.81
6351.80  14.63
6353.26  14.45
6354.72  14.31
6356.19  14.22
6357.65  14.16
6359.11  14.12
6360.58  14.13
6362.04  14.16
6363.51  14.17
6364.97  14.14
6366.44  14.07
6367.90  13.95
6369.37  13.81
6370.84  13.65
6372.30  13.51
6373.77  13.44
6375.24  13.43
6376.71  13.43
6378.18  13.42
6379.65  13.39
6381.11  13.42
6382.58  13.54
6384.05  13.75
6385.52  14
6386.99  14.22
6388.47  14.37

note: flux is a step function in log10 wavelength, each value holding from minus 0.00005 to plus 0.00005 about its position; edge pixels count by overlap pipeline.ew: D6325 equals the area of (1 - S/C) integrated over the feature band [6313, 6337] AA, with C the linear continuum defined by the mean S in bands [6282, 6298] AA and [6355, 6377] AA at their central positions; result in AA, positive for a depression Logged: -2.2 AA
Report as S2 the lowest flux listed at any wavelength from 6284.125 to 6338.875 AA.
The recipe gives 12.64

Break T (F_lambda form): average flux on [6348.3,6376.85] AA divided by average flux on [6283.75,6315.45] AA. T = 1.05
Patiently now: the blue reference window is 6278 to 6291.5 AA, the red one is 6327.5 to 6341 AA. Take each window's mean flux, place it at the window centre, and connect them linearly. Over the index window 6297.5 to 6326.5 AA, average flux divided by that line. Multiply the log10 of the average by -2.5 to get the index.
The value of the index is 0.00 mag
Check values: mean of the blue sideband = 13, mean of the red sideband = 14.9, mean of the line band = 14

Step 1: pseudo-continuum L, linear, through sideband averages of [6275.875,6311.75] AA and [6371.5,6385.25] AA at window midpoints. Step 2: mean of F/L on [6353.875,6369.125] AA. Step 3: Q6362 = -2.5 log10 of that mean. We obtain -0.053 mag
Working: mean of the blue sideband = 13.3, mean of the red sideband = 13.5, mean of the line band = 14.1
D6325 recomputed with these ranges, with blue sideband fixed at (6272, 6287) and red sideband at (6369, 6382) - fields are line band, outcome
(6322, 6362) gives -3.53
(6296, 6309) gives -0.25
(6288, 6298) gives 0.35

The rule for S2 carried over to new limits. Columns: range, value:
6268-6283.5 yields 12.93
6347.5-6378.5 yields 13.42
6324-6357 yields 14.16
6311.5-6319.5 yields 14.04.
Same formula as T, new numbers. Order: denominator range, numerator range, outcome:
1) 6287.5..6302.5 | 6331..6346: 1.12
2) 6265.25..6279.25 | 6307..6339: 1.05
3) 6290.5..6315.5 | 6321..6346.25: 1.09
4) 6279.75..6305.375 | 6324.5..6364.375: 1.11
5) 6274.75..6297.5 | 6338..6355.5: 1.11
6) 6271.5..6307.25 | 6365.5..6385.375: 1.03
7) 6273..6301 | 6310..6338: 1.11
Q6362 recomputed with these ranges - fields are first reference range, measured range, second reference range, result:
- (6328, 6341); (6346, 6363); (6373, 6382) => -0.017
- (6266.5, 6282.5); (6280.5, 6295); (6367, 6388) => 0.054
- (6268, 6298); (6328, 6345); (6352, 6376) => -0.075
